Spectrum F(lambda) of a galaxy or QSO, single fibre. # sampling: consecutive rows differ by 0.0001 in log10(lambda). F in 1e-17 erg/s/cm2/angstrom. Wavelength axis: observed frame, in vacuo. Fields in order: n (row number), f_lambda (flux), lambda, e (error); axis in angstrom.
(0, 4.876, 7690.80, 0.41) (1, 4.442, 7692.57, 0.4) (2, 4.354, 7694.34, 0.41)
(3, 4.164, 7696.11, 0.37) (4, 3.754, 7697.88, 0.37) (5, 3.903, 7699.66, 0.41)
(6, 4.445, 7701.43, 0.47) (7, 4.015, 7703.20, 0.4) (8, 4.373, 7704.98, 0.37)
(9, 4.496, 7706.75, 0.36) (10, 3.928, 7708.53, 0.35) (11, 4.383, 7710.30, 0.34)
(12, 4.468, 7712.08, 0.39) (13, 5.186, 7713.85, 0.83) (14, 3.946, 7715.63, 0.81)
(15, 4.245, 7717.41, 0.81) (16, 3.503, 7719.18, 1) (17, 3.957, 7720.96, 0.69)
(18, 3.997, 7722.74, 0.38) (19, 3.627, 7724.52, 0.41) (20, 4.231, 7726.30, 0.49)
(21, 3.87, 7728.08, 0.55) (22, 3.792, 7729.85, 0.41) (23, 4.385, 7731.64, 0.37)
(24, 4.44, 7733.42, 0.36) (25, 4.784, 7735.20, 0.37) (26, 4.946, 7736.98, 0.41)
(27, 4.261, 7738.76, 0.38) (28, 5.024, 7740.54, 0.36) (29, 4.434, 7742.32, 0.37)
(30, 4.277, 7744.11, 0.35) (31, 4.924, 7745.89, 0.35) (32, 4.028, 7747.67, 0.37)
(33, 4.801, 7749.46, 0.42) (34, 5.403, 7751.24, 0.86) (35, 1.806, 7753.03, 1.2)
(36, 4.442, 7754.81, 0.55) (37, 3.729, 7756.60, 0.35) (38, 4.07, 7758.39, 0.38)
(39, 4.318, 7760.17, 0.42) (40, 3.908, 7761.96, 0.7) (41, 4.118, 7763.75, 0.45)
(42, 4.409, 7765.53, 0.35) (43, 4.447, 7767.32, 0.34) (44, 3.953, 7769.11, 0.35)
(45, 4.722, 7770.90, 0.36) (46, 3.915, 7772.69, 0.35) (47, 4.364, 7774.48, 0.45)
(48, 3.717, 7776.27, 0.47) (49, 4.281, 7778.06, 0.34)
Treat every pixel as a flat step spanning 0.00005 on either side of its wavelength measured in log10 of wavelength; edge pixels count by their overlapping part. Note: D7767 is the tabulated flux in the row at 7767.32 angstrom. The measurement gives 4.447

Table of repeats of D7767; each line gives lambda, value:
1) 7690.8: 4.876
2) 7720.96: 3.957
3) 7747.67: 4.028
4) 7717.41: 4.245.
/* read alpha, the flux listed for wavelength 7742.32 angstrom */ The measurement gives 4.434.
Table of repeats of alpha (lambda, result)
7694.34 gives 4.354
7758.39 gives 4.07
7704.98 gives 4.373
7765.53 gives 4.409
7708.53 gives 3.928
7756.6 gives 3.729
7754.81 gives 4.442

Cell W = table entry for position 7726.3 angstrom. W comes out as 4.231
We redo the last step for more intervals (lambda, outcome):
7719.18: 3.503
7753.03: 1.806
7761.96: 3.908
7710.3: 4.383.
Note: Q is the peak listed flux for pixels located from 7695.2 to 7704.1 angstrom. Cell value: 4.445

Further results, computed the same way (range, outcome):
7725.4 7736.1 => 4.784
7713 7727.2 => 5.186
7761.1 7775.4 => 4.722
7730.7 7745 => 5.024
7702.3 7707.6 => 4.496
